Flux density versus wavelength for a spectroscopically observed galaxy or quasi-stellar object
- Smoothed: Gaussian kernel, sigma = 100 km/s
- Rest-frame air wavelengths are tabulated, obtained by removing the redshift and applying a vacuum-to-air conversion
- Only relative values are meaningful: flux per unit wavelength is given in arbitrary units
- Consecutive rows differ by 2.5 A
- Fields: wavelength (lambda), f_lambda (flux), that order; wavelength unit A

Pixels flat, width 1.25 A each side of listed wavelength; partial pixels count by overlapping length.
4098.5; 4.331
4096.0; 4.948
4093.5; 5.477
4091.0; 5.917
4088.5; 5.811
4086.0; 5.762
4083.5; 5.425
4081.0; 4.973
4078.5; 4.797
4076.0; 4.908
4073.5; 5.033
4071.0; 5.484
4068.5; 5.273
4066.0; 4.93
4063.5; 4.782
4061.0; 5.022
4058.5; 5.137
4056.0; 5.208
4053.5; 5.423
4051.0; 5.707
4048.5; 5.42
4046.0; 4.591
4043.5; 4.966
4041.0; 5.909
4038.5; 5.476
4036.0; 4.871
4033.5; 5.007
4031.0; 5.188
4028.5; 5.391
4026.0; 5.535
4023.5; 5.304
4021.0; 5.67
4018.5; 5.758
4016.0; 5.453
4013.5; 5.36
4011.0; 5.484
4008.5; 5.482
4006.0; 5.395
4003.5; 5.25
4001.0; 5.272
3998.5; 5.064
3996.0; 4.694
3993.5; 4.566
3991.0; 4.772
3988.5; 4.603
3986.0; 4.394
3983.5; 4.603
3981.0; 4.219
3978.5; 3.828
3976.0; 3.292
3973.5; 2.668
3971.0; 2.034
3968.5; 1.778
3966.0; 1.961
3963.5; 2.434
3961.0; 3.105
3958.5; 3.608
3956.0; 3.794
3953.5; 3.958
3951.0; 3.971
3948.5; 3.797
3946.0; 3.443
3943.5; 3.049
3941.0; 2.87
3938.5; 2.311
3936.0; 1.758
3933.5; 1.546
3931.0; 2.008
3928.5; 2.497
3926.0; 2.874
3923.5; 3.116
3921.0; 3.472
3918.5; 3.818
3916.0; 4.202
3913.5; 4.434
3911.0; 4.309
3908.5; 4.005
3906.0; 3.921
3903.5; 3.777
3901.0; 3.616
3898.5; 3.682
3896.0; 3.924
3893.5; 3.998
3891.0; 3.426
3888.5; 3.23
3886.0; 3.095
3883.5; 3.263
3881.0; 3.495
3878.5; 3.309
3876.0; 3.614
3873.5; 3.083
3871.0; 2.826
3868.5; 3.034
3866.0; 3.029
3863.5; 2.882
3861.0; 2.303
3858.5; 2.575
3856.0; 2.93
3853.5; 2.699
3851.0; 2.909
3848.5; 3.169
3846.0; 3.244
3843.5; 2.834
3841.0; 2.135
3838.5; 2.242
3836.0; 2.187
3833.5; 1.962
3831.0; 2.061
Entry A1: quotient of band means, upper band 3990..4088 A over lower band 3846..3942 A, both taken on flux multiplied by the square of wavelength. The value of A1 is 1.8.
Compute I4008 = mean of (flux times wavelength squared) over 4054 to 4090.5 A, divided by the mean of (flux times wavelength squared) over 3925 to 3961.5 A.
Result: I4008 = 1.87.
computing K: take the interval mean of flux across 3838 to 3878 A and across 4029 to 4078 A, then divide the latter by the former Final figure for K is 1.81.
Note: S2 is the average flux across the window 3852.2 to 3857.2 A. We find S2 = 2.81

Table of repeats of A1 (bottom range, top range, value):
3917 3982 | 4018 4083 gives 1.85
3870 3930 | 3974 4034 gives 1.48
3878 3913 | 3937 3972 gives 0.84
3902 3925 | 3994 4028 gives 1.45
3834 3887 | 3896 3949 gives 1.17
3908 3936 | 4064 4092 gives 1.78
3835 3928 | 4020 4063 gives 1.75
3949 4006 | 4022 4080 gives 1.40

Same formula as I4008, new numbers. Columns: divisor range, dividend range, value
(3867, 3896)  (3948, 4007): 1.22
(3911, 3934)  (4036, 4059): 1.75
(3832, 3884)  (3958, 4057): 1.76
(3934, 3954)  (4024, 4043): 1.82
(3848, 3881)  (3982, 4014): 1.80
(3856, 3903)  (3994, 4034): 1.76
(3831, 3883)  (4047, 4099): 2.08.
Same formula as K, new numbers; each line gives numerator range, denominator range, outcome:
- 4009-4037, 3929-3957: 1.83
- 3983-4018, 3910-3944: 1.68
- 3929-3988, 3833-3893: 1.05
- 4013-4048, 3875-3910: 1.48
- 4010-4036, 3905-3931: 1.50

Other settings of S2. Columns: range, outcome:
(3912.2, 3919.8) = 4.15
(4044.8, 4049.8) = 5.02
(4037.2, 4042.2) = 5.68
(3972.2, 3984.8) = 3.72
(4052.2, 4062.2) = 5.2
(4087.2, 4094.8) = 5.73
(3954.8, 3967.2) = 2.98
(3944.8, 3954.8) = 3.79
